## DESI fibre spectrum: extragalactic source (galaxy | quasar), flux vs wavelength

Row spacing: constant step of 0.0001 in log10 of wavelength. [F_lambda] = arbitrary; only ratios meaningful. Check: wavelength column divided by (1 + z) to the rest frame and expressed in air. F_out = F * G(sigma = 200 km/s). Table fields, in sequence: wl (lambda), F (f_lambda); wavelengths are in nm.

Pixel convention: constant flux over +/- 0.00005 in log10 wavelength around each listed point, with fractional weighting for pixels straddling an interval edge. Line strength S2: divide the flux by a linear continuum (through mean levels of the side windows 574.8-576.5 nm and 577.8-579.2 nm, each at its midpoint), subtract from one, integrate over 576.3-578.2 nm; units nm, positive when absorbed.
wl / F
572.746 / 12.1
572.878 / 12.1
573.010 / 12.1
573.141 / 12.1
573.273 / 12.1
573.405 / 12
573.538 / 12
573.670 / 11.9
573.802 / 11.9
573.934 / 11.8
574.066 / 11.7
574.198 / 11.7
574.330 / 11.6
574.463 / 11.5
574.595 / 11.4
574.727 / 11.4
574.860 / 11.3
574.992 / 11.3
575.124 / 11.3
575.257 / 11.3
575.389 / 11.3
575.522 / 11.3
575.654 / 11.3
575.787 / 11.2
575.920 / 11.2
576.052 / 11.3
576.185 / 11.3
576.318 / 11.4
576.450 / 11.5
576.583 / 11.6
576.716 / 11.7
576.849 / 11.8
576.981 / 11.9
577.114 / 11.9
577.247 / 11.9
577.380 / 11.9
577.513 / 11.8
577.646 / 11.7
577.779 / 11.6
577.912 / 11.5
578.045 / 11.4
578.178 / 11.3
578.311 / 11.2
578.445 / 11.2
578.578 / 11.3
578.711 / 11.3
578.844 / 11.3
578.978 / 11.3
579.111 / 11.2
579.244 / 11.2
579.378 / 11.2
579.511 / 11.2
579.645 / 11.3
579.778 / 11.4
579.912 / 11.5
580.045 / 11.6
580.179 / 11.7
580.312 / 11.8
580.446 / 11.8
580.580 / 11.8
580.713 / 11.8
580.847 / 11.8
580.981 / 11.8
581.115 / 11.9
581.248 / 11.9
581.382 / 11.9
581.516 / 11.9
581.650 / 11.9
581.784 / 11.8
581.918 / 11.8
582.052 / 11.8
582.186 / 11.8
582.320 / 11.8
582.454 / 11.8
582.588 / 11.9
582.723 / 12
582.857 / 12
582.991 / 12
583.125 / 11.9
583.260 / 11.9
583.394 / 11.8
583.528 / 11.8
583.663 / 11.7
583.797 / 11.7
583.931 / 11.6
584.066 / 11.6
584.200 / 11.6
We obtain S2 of -0.061 nm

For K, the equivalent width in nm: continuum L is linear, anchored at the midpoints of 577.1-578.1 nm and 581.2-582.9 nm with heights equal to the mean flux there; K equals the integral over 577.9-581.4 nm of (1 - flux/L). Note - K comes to 0.08 nm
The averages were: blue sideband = 11.7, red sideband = 11.9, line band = 11.5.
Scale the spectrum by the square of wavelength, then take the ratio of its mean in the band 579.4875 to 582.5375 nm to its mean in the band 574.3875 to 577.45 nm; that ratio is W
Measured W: 1.04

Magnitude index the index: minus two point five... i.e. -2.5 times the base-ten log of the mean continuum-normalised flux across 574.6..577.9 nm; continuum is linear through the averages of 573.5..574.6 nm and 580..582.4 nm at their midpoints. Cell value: 0.02 mag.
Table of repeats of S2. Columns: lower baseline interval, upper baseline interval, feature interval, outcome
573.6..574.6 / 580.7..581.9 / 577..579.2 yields 0.06 nm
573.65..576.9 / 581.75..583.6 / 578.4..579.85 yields 0.05 nm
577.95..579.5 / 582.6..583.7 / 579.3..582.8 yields -0.04 nm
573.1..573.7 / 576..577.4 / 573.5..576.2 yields 0.09 nm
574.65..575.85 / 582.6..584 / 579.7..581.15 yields -0.01 nm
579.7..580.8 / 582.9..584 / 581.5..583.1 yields -0.02 nm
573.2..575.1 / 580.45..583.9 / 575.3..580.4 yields 0.13 nm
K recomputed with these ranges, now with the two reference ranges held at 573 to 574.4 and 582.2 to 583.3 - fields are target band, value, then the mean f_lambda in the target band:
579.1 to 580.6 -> 0.05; 11.5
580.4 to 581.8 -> 0.01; 11.8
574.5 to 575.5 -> 0.05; 11.3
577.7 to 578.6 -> 0.04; 11.4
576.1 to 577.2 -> 0.02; 11.6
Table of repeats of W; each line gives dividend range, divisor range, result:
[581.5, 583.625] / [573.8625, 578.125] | 1.05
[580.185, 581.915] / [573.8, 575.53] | 1.05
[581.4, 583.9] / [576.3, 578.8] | 1.04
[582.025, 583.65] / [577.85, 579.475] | 1.07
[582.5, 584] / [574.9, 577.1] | 1.06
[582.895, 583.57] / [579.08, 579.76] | 1.07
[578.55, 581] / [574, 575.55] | 1.02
